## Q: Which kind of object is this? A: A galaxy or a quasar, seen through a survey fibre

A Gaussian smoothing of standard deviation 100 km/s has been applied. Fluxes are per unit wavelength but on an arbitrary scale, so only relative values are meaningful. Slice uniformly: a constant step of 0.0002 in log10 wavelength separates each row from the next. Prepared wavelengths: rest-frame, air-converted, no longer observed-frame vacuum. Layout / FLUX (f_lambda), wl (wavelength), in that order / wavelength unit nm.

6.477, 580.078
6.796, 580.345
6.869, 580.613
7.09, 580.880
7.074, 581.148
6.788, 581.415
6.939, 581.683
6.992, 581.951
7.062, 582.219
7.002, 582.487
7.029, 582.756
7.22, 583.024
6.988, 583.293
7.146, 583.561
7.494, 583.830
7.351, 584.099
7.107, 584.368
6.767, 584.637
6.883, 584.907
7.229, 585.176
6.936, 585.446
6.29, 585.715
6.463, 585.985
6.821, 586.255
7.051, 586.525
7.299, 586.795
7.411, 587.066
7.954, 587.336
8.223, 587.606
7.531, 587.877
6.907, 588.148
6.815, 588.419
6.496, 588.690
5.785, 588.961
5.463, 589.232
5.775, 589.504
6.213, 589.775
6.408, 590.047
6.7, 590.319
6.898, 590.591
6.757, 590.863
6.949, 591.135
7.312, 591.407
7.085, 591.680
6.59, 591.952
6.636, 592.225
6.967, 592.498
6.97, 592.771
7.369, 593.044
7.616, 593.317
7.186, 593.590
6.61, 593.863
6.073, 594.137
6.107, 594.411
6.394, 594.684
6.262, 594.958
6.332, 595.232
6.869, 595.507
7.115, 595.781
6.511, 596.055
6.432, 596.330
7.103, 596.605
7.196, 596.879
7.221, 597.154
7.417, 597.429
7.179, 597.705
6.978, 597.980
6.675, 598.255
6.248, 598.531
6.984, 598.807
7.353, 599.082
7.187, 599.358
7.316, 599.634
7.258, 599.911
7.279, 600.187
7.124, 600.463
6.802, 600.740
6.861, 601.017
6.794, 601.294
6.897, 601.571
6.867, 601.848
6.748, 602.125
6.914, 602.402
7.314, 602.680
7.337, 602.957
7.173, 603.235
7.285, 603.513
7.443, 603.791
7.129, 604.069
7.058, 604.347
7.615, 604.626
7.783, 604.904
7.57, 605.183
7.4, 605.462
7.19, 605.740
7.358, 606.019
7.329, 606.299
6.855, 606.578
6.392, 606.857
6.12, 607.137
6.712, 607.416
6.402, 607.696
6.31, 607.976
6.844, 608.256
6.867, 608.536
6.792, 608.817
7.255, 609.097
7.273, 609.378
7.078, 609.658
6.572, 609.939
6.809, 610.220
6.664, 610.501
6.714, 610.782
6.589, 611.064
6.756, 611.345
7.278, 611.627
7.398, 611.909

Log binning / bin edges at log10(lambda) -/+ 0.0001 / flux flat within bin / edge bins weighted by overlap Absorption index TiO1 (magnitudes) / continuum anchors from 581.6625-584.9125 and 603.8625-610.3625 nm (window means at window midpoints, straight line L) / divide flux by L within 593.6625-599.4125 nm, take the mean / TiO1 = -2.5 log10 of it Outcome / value 0.04 mag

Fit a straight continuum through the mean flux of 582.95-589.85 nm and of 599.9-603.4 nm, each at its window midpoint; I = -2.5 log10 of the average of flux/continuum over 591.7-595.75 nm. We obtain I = 0.04 mag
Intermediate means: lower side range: 6.91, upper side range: 7.02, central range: 6.73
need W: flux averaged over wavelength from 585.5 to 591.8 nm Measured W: 6.81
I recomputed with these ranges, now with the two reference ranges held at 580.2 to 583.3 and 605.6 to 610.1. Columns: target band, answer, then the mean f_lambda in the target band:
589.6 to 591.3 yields 0.05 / 6.65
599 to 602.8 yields -0.03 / 7.04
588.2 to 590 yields 0.13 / 6.14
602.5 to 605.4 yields -0.08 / 7.36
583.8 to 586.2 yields 0.01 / 6.92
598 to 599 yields 0.03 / 6.72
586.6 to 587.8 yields -0.11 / 7.68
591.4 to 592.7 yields 0.01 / 6.88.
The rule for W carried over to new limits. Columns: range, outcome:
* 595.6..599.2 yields 6.95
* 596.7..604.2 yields 7.07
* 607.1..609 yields 6.62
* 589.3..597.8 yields 6.77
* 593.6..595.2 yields 6.36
